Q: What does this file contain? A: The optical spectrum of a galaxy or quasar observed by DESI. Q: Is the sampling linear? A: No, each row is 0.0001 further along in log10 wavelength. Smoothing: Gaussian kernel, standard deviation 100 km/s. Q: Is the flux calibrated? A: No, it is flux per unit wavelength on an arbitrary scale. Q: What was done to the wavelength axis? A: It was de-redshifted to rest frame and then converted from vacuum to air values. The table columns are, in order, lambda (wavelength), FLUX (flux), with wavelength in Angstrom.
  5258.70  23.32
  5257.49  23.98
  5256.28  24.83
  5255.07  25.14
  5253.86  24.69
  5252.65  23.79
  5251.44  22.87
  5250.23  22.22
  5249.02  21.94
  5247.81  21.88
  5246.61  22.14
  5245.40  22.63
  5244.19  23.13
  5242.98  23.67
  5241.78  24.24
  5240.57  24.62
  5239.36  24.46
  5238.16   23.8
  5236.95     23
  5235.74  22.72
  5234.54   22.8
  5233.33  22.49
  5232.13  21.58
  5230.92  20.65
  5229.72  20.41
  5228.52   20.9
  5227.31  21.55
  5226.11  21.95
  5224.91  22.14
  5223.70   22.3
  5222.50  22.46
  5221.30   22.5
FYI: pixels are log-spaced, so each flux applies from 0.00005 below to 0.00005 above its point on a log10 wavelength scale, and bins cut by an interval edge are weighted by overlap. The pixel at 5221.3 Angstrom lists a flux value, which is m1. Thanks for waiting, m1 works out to 22.5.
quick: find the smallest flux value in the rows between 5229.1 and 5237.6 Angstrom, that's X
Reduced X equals 20.41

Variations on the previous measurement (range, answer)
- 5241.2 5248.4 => 21.88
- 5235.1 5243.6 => 22.72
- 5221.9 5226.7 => 21.95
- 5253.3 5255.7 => 24.69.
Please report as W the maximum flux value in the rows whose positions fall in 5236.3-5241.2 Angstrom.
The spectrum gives 24.62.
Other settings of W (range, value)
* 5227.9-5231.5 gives 20.9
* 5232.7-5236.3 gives 22.8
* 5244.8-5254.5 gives 24.69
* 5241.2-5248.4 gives 24.24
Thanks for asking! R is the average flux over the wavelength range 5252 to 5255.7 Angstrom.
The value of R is 24.5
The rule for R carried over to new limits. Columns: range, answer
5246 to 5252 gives 22.2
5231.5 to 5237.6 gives 22.5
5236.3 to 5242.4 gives 24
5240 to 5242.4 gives 24.5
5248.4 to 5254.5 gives 23.1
